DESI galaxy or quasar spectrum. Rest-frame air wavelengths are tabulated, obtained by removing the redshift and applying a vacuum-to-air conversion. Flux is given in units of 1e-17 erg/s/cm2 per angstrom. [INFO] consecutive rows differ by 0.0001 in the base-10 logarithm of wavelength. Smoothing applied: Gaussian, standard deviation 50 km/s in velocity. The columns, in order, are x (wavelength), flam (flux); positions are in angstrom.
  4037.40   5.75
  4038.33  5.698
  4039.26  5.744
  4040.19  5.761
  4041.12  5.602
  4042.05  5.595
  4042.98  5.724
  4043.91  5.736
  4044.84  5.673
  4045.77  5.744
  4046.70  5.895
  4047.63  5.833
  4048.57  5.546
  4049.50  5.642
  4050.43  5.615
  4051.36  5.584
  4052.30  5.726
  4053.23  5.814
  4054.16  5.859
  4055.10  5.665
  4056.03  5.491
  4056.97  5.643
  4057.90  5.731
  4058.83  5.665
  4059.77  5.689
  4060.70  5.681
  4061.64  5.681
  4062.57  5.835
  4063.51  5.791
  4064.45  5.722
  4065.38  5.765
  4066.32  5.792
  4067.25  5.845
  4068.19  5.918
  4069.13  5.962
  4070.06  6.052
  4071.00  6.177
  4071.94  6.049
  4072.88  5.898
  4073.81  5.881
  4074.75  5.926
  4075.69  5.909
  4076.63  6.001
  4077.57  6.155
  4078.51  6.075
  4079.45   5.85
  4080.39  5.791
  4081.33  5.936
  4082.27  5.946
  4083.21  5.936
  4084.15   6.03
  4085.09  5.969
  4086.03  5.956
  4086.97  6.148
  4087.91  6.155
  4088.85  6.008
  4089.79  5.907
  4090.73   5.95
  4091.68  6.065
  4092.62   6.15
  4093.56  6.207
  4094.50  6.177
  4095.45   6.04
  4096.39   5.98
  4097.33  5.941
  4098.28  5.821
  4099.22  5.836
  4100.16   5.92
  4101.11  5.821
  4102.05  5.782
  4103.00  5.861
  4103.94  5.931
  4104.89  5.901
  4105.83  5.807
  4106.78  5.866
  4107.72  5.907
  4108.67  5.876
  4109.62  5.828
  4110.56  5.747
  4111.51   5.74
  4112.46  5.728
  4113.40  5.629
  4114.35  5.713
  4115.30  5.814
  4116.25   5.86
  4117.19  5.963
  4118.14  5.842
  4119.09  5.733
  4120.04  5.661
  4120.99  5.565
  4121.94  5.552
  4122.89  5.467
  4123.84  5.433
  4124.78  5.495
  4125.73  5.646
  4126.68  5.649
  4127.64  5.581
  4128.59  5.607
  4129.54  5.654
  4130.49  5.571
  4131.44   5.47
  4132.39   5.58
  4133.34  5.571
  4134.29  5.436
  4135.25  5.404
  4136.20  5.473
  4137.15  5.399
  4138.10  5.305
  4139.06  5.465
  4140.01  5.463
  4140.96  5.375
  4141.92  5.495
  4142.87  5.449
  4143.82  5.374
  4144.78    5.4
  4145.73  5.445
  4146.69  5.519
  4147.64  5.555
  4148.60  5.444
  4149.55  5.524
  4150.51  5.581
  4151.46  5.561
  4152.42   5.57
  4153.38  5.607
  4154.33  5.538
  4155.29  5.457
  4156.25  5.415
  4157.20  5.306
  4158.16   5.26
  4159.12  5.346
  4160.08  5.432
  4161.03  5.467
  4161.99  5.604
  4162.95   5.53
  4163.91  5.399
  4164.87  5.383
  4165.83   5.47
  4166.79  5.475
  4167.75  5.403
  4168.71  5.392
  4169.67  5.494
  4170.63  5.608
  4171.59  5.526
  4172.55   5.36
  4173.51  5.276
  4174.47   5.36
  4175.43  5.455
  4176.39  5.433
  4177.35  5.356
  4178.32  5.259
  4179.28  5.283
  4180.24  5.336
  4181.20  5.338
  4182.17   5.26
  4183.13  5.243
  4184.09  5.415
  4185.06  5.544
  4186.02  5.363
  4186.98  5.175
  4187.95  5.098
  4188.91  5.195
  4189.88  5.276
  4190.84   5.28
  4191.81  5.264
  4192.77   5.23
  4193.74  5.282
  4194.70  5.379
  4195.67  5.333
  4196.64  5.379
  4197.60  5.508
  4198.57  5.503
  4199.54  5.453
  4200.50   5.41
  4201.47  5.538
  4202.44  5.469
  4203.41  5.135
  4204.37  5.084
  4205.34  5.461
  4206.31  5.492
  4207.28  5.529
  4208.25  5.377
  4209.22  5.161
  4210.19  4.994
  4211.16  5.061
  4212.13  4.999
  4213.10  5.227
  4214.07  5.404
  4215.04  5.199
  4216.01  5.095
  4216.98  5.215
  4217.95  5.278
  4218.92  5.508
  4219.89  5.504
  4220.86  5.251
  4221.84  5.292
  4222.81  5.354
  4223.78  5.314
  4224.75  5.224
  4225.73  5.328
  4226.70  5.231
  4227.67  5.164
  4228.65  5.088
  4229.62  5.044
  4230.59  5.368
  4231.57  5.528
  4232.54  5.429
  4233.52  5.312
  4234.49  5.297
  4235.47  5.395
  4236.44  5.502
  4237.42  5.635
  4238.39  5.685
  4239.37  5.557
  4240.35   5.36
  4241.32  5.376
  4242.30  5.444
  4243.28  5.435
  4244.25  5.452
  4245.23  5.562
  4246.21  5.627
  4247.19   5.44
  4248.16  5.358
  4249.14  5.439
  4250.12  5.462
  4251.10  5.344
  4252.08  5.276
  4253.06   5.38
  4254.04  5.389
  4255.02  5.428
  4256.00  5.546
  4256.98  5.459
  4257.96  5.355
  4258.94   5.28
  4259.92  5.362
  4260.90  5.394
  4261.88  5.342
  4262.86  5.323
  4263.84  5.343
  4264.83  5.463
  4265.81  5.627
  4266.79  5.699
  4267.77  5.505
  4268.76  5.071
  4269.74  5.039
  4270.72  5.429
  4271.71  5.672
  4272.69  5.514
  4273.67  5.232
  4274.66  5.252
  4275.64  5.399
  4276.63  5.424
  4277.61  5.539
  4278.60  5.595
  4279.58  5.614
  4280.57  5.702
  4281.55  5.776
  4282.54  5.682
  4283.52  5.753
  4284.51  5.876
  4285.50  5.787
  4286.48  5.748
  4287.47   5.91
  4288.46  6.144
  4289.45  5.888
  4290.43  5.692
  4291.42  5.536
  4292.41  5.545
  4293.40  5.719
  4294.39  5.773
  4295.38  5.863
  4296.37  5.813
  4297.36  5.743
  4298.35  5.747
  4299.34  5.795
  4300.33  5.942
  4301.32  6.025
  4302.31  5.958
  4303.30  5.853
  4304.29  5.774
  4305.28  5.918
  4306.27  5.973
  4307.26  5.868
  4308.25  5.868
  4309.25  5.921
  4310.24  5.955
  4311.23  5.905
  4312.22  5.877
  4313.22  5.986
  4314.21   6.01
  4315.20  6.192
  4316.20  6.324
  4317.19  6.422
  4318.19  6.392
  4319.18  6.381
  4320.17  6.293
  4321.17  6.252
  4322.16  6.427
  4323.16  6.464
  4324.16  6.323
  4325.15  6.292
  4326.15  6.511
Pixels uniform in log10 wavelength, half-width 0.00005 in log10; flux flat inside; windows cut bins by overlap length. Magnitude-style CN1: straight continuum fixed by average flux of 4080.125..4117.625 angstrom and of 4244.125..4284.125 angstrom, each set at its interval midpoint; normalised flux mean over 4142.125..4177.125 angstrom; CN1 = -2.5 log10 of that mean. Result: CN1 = 0.056 mag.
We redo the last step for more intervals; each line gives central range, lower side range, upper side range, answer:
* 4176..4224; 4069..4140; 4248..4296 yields 0.07 mag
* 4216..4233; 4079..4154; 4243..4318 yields 0.08 mag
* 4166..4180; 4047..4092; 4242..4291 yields 0.05 mag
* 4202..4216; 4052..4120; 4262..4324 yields 0.11 mag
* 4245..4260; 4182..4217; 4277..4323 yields 0.04 mag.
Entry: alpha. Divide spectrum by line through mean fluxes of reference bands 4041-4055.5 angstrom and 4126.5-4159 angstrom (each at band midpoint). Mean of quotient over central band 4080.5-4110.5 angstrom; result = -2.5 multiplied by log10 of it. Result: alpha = -0.07 mag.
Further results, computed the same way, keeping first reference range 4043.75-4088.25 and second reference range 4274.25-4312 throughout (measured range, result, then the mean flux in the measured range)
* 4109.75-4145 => 0.05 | 5.58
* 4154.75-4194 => 0.09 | 5.37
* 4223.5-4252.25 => 0.08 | 5.39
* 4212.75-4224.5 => 0.10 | 5.31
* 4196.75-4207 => 0.08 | 5.41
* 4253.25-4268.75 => 0.07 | 5.42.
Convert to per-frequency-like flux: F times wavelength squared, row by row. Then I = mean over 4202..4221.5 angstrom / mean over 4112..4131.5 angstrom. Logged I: 0.97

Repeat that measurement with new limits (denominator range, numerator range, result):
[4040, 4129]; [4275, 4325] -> 1.13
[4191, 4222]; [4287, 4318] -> 1.16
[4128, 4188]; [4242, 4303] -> 1.08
